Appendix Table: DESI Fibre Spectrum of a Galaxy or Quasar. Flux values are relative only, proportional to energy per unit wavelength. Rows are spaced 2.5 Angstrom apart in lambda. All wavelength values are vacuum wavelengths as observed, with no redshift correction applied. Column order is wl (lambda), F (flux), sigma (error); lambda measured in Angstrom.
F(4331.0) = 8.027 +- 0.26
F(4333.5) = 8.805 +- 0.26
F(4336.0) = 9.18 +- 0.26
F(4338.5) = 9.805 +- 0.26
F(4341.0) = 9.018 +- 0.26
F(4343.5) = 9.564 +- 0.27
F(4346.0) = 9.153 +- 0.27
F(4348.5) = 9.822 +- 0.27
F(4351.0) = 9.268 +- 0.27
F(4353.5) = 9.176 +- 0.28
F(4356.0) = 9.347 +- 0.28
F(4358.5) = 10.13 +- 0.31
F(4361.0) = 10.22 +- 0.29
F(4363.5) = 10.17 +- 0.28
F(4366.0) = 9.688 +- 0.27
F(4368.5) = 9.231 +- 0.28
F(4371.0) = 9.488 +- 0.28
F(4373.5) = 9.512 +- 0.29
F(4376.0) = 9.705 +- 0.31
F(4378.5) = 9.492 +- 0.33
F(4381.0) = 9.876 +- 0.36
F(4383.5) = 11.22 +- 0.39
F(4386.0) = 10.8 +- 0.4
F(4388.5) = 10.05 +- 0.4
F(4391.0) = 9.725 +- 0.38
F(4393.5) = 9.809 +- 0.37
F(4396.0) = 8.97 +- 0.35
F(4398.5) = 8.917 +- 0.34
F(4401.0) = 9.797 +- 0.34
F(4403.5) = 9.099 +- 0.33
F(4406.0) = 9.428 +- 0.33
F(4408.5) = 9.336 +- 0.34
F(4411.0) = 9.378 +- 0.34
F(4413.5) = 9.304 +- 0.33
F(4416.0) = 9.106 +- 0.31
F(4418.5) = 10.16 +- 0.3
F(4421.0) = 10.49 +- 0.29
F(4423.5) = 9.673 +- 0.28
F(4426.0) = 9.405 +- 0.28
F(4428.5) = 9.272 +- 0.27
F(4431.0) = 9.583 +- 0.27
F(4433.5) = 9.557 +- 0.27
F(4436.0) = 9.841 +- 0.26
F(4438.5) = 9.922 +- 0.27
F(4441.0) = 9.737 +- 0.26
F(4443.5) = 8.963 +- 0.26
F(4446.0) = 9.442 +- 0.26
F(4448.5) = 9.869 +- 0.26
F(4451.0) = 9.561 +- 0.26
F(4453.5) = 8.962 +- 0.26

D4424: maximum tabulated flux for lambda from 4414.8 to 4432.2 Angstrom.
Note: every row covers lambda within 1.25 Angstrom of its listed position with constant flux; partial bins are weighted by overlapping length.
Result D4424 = 10.49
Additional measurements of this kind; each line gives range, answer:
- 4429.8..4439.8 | 9.922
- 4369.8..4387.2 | 11.22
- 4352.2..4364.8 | 10.22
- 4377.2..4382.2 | 9.876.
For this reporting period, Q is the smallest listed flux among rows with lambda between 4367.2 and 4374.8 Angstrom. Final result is 9.231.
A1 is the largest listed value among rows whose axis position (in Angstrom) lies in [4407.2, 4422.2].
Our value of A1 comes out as 10.49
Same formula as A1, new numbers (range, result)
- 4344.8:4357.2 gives 9.822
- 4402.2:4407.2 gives 9.428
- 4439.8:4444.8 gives 9.737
